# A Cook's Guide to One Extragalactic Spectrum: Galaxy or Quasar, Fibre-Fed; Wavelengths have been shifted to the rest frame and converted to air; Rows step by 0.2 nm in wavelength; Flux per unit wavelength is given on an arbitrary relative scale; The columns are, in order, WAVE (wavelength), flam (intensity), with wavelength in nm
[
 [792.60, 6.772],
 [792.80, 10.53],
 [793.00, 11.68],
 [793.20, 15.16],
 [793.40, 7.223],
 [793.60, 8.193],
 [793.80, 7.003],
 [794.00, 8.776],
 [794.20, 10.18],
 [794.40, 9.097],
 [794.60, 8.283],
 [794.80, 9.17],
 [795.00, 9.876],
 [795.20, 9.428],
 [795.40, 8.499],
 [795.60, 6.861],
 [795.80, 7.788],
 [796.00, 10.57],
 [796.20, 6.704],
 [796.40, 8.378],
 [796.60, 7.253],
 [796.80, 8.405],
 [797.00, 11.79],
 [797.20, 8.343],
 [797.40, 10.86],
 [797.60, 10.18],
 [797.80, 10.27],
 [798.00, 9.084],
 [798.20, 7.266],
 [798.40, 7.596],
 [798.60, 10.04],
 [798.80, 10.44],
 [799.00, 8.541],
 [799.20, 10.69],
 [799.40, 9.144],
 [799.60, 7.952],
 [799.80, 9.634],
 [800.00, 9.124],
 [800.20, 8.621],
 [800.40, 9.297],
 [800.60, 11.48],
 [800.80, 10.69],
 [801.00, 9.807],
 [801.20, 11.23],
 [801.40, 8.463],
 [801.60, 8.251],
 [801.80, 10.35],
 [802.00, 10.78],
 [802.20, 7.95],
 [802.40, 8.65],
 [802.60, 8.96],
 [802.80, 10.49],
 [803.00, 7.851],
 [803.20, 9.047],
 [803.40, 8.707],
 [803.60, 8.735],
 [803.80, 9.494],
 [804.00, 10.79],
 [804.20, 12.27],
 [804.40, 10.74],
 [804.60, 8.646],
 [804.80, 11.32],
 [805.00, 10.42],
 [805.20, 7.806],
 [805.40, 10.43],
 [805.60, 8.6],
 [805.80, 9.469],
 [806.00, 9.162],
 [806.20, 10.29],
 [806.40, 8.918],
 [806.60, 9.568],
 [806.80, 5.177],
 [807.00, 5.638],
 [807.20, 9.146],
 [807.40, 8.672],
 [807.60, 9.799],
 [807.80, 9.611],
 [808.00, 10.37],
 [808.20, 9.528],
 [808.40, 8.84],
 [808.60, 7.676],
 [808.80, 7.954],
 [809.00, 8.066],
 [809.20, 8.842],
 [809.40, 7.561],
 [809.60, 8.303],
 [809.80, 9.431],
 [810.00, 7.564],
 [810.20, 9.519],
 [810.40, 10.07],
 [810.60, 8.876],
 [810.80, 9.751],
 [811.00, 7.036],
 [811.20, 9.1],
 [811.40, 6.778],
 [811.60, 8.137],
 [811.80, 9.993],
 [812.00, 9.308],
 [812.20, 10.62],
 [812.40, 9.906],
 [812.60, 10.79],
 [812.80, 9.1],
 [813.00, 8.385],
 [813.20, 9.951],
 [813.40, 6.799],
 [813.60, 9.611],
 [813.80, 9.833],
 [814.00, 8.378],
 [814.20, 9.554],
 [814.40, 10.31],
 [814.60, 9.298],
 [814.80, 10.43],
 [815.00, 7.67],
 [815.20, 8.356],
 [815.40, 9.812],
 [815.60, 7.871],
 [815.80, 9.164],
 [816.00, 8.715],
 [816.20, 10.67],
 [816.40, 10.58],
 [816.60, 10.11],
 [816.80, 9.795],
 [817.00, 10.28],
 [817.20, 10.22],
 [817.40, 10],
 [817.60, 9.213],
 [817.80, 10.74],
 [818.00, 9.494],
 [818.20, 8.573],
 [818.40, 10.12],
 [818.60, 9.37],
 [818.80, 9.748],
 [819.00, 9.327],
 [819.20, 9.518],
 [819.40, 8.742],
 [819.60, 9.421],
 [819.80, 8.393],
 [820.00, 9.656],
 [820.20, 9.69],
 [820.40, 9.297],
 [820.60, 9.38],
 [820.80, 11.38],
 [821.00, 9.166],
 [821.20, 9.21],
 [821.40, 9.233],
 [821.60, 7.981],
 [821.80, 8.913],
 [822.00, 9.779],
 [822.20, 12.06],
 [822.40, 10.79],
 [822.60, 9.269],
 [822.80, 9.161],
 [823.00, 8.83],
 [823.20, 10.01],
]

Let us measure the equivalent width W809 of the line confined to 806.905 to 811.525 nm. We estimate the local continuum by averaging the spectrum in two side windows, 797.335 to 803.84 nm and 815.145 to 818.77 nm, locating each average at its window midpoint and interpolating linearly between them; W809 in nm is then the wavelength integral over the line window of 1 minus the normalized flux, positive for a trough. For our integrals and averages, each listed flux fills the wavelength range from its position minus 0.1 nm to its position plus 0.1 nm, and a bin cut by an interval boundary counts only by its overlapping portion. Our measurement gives 0.44 nm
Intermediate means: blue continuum 9.38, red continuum 9.63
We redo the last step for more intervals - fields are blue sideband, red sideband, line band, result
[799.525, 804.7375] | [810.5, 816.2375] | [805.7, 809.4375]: 0.27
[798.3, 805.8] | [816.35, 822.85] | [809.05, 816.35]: 0.43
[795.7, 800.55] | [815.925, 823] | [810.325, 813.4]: 0.12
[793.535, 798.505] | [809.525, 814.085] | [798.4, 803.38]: -0.32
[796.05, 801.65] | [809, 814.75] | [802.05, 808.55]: -0.04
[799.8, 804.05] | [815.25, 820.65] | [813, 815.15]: 0.09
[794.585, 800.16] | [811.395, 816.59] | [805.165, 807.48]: 0.14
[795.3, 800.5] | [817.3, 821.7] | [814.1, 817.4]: -0.07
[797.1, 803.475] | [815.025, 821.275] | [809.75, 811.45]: 0.13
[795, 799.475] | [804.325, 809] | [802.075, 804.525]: -0.13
